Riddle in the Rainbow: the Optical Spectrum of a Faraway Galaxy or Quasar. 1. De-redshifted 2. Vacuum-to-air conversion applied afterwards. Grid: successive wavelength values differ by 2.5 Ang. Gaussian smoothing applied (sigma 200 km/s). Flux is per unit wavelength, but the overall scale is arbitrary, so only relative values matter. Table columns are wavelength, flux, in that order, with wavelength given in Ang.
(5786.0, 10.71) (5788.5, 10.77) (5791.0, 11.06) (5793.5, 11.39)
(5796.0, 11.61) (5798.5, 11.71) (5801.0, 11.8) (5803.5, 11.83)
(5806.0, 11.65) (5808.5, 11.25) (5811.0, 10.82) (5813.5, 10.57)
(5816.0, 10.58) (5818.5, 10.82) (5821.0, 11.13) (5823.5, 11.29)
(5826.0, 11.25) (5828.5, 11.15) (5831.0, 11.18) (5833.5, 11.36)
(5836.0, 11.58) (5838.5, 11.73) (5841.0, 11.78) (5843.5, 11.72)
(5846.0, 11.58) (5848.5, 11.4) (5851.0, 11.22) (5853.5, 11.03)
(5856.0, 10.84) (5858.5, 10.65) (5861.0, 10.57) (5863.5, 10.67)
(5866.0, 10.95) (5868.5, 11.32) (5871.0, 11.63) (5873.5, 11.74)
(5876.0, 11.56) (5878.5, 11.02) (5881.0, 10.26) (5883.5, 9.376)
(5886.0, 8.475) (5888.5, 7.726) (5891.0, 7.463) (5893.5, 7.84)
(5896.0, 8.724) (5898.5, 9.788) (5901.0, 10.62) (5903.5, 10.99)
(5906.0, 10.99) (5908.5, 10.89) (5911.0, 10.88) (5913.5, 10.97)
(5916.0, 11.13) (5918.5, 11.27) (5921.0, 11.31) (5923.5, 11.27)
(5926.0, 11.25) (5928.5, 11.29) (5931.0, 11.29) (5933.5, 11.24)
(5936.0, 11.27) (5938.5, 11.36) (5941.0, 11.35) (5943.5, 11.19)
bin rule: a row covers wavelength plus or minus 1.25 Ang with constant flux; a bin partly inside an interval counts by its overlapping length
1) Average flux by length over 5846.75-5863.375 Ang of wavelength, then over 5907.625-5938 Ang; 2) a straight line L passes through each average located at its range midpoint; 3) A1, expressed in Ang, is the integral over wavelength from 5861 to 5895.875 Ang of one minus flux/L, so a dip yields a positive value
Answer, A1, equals 3.3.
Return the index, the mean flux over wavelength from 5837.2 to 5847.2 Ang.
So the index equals 11.7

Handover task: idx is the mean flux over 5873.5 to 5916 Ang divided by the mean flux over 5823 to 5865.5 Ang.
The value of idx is 0.89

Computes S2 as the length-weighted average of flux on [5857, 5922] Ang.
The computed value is 10.3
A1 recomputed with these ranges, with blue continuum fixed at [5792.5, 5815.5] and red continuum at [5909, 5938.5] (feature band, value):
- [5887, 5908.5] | 3.60 Ang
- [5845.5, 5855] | 0.03 Ang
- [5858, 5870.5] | 0.44 Ang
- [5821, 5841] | -0.07 Ang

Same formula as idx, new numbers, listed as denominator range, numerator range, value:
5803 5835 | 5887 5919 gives 0.89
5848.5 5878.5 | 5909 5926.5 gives 1.00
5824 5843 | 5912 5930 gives 0.98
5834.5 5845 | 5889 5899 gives 0.71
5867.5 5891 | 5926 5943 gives 1.11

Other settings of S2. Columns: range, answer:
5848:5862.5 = 10.9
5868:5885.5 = 10.9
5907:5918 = 11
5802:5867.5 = 11.2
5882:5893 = 8.28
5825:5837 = 11.3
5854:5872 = 10.9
